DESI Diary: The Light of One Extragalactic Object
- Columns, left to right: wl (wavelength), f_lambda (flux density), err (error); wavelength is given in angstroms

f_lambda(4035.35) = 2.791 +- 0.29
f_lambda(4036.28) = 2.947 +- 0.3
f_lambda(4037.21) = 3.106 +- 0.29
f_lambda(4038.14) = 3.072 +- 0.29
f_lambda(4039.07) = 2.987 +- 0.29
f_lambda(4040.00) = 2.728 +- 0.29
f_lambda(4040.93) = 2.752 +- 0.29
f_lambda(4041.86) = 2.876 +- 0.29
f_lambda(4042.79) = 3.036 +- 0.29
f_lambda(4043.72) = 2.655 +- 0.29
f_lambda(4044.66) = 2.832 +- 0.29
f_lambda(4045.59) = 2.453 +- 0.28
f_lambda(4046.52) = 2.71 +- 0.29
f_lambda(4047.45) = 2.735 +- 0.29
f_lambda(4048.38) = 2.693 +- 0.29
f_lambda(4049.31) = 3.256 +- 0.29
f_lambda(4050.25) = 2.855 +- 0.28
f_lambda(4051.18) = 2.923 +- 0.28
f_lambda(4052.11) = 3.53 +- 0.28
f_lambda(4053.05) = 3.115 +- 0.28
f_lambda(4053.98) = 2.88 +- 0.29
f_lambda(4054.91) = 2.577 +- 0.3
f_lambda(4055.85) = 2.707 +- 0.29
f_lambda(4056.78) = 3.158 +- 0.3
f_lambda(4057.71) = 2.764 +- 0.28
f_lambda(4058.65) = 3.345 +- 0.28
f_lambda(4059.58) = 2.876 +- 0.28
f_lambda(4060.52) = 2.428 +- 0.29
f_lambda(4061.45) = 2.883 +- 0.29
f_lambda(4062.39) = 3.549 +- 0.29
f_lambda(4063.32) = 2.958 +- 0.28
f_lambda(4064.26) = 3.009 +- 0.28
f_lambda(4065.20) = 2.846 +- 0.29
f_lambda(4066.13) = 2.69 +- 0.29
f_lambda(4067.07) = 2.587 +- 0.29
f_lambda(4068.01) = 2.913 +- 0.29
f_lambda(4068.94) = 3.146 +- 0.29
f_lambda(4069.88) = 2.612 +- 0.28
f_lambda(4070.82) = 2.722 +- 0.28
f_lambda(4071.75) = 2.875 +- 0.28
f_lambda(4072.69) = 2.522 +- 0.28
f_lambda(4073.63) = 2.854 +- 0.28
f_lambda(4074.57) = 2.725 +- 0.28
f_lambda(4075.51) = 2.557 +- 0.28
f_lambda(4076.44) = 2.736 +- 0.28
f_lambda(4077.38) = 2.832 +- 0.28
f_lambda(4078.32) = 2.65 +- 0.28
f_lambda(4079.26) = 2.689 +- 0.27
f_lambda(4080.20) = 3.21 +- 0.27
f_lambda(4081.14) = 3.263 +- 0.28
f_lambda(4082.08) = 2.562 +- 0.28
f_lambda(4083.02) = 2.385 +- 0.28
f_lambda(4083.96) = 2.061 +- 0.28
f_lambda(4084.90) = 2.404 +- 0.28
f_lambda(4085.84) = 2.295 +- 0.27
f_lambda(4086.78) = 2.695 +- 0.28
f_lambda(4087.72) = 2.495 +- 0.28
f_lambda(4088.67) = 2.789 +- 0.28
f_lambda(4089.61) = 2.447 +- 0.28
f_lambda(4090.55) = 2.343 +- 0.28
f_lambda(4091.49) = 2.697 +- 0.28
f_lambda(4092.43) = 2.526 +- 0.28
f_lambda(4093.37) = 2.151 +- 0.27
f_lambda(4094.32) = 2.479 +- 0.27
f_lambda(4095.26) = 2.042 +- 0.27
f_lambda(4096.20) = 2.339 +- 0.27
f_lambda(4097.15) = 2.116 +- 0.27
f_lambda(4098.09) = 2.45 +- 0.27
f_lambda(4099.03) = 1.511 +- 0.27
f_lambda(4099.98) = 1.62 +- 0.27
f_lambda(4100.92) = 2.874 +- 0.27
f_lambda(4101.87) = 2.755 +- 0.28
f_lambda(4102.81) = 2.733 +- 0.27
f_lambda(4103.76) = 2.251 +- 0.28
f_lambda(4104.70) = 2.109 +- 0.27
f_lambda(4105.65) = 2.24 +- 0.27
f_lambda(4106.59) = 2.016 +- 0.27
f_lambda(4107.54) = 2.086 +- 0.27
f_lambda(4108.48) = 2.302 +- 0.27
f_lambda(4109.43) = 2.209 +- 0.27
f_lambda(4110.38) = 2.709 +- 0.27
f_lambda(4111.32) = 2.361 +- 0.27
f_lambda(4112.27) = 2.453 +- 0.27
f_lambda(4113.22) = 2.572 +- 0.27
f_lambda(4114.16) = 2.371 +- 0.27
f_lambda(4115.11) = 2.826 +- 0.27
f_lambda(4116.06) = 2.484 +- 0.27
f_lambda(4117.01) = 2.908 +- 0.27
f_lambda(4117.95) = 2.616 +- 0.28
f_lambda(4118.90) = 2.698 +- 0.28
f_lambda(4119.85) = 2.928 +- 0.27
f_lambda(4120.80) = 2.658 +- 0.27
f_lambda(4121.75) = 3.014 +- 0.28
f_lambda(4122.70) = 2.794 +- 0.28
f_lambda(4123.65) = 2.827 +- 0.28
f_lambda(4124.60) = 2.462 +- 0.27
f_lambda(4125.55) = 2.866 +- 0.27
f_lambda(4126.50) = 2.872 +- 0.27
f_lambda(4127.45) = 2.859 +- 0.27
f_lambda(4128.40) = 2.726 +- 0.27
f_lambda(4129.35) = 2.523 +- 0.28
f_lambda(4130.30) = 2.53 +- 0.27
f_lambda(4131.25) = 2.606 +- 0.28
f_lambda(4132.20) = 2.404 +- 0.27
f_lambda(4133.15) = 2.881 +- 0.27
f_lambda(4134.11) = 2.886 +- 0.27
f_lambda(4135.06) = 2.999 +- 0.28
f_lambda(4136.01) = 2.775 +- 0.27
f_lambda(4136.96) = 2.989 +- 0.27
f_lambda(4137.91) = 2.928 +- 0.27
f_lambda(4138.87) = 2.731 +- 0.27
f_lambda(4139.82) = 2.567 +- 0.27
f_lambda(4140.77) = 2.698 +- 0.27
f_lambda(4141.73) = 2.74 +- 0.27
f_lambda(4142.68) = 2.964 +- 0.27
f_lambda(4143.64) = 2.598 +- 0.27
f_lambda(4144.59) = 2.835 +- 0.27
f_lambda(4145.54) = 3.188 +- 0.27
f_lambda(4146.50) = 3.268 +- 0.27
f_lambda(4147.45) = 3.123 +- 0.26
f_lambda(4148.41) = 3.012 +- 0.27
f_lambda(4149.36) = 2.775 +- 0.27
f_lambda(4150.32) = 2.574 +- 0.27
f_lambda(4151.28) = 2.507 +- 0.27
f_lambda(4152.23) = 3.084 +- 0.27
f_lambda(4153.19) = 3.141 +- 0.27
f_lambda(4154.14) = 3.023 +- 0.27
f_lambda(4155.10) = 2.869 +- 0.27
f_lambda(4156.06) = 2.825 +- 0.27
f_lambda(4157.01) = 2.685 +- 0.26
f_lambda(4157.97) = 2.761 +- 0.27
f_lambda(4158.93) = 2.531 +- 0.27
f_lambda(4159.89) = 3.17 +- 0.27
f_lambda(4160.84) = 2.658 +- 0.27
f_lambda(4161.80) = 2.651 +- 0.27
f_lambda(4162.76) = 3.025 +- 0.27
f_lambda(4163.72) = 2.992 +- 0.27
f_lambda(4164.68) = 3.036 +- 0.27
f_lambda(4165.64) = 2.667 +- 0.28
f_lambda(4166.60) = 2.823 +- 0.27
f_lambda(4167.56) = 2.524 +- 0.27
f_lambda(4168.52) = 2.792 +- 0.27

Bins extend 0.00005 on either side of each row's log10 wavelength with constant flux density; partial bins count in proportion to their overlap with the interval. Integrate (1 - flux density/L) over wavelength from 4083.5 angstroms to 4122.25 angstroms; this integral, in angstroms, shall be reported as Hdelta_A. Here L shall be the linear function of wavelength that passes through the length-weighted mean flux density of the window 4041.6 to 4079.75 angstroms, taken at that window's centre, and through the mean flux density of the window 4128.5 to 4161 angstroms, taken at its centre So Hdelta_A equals 5.51 angstroms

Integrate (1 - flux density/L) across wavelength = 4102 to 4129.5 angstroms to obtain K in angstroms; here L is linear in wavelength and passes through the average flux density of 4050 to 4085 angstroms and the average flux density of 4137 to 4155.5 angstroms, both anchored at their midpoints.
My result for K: 2.8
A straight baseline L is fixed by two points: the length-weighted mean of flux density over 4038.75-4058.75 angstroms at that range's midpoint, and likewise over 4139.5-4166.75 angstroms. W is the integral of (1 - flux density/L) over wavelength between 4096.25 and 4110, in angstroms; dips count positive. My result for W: 3.0 angstroms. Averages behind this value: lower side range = 2.88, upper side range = 2.86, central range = 2.24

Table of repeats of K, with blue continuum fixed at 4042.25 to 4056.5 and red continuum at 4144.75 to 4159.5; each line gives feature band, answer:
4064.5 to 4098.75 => 3.3 angstroms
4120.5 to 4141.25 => 0.9 angstroms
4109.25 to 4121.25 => 1.1 angstroms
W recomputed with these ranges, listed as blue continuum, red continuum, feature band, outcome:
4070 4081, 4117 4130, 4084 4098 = 1.8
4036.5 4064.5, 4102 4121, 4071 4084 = 0.0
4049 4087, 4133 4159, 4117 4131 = 0.5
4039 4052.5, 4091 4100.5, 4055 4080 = -2.5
